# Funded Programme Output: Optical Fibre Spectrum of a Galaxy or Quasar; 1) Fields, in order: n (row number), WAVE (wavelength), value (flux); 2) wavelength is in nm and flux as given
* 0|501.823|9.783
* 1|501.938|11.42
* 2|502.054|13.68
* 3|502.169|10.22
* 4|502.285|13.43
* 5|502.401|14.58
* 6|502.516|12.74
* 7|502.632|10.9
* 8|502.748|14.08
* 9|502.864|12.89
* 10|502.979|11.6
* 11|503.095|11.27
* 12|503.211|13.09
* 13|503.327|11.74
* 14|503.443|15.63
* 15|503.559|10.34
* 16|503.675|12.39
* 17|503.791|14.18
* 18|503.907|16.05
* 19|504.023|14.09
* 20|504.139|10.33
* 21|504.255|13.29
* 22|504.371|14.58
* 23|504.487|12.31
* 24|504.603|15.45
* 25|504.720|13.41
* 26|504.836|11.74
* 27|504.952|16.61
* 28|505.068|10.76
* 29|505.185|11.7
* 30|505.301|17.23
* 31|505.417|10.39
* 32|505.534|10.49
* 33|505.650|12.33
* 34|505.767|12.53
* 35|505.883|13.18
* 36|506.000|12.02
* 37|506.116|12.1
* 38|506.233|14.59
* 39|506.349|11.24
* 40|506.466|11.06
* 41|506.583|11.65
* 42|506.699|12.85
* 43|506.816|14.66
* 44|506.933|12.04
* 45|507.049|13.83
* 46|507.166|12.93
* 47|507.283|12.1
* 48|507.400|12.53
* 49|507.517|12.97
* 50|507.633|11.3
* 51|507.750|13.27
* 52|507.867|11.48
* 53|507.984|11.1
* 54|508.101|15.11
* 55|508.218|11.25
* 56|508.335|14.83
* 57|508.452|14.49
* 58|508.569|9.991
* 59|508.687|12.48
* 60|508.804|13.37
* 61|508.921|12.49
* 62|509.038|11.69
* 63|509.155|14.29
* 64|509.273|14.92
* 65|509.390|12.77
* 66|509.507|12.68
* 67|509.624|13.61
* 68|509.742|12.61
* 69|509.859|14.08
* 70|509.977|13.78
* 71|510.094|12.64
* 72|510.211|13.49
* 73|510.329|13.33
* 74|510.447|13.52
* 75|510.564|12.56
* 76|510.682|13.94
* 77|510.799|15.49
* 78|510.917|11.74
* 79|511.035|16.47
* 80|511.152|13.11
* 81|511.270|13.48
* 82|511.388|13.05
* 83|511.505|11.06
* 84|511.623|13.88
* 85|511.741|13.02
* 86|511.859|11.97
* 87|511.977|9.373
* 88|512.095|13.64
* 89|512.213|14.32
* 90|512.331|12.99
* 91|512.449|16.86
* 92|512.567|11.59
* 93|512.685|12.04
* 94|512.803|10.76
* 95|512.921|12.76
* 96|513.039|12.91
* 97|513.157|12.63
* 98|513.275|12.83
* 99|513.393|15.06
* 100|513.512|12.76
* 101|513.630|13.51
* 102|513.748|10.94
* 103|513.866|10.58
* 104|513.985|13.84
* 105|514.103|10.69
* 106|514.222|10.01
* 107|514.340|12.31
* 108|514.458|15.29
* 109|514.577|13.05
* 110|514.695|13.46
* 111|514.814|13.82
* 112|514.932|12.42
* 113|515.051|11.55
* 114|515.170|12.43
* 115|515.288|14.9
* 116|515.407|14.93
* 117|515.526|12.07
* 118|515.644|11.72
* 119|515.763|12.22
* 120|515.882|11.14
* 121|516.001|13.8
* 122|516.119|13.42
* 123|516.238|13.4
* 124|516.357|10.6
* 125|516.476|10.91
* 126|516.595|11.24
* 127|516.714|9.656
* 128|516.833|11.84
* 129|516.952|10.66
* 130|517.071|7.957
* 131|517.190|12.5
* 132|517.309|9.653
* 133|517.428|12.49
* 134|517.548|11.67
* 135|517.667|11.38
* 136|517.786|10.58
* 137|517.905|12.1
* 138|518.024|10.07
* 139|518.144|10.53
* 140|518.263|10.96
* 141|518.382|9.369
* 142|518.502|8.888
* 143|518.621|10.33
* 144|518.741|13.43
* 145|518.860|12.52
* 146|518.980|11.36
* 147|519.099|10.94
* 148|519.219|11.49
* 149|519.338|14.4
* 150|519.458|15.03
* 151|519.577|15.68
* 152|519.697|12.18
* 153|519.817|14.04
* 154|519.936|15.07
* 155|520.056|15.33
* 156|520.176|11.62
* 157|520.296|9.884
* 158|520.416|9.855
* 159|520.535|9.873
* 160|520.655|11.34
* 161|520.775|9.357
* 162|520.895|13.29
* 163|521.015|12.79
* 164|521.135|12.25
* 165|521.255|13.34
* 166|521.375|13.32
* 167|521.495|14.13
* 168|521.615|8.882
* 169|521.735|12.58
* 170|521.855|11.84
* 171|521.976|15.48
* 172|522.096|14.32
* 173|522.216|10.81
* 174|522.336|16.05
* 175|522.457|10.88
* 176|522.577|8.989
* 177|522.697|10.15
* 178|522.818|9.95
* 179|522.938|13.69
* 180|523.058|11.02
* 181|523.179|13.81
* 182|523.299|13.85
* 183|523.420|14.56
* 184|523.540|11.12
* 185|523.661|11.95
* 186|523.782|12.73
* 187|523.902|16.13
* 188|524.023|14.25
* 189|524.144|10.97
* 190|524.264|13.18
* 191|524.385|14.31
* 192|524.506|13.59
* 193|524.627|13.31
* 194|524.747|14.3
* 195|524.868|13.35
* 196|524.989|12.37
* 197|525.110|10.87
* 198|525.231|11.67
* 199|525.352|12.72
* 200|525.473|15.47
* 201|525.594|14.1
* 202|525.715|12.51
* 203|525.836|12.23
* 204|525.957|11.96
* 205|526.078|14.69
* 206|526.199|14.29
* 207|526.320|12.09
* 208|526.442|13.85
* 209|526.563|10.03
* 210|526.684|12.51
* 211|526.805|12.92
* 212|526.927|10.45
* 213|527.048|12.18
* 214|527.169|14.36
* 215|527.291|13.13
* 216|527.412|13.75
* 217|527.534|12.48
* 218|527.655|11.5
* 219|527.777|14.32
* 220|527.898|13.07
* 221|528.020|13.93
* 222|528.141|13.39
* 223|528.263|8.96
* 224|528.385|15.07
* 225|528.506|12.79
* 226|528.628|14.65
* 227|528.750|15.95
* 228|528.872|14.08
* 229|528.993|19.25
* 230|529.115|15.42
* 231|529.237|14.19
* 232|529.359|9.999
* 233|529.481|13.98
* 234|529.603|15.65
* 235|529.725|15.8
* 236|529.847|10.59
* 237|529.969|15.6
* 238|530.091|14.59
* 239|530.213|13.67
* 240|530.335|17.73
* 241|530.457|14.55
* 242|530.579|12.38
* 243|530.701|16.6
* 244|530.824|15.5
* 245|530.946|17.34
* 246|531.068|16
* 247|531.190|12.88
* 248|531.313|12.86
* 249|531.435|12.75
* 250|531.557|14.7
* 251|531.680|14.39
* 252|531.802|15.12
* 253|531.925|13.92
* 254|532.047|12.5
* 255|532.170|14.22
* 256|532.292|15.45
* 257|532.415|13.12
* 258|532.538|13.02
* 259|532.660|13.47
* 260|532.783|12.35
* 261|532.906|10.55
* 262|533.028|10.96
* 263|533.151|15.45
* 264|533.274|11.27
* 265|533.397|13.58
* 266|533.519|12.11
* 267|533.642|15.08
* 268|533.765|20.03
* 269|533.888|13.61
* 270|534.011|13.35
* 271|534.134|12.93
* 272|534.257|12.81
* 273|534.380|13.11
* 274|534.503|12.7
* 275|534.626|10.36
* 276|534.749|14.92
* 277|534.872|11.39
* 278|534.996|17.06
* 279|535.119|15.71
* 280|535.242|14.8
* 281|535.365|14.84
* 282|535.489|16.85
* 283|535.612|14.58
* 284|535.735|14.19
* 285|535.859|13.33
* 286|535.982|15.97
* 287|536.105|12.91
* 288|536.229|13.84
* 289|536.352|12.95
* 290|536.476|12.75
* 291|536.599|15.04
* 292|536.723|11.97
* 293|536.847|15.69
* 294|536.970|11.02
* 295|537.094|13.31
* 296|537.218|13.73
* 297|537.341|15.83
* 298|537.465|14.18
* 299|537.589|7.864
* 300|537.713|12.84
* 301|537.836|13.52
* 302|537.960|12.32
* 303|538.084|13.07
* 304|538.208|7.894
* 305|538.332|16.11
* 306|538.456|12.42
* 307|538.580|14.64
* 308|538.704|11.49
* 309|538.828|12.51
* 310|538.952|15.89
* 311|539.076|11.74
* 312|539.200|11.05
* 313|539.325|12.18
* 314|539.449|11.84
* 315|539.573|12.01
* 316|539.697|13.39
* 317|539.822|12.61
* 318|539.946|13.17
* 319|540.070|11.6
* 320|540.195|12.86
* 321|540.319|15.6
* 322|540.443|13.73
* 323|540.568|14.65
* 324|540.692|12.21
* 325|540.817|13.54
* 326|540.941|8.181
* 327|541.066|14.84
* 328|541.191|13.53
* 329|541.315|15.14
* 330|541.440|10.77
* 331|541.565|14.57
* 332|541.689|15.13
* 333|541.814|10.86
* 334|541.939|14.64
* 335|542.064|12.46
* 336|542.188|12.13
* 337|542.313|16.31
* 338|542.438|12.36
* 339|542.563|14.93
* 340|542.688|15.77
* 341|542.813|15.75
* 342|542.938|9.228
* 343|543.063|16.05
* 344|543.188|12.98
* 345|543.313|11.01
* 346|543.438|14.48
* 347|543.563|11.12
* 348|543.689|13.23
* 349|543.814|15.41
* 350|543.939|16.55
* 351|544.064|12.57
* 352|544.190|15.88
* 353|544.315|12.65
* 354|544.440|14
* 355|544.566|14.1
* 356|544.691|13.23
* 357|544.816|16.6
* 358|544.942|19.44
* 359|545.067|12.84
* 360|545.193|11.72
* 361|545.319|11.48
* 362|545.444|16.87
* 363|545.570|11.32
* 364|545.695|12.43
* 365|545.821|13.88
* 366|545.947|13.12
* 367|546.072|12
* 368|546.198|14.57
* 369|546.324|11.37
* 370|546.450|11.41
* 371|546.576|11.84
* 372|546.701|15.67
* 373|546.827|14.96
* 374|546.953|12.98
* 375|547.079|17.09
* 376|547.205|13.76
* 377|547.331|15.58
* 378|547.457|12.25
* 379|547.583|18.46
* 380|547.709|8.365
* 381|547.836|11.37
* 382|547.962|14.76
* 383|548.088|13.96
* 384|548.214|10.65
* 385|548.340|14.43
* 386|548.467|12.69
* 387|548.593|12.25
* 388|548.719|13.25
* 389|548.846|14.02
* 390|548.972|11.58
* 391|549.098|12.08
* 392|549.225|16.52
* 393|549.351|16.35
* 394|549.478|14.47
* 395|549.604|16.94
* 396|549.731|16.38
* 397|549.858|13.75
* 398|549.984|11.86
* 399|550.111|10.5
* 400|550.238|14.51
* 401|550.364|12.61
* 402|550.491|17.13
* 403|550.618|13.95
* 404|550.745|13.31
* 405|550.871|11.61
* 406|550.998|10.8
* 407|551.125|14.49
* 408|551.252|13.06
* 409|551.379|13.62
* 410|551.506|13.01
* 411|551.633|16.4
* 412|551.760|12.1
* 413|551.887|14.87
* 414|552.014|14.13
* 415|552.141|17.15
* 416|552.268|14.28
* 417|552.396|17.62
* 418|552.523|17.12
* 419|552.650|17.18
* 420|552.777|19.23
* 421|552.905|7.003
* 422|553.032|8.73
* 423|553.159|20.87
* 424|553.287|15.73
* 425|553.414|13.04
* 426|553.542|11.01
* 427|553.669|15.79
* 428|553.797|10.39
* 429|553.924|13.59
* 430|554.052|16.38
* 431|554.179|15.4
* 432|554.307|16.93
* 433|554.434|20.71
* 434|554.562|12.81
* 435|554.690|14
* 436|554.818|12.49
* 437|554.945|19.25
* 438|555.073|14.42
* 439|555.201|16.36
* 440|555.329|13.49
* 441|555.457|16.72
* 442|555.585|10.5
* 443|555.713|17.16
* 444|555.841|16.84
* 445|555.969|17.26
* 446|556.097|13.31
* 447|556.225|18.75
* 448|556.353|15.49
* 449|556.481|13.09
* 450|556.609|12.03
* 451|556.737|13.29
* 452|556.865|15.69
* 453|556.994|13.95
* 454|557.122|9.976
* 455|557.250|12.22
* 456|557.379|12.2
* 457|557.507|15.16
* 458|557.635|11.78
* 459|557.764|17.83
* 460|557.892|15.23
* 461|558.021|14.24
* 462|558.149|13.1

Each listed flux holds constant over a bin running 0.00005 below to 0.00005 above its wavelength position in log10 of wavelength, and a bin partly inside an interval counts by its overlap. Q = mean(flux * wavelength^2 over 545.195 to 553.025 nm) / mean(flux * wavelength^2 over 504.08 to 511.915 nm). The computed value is 1.2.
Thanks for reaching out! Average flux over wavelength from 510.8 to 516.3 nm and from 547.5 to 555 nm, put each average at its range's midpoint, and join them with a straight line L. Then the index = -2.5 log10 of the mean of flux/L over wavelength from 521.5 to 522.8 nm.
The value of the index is 0.10 mag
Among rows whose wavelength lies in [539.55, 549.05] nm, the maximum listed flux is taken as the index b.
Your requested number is 19.44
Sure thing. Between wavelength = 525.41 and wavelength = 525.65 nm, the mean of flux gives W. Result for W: 14.8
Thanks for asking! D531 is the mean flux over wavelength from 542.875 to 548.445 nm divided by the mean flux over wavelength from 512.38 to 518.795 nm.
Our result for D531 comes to 1.1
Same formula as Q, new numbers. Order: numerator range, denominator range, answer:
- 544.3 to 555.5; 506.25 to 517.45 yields 1.29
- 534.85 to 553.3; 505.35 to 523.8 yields 1.23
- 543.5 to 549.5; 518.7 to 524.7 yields 1.19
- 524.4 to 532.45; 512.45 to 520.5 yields 1.18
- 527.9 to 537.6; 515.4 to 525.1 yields 1.20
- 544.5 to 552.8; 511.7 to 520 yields 1.29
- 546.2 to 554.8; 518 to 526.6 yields 1.25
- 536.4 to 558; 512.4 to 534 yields 1.17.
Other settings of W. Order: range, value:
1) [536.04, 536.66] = 13.5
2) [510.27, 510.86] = 13.8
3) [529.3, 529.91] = 13.2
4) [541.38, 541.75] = 13.5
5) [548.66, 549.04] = 12.9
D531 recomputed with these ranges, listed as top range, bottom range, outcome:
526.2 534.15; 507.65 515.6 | 1.06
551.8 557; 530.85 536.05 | 1.07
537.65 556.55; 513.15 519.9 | 1.15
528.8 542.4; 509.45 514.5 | 1.05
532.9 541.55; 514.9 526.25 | 1.08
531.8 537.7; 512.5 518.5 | 1.14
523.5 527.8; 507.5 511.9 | 0.99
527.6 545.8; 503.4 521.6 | 1.09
